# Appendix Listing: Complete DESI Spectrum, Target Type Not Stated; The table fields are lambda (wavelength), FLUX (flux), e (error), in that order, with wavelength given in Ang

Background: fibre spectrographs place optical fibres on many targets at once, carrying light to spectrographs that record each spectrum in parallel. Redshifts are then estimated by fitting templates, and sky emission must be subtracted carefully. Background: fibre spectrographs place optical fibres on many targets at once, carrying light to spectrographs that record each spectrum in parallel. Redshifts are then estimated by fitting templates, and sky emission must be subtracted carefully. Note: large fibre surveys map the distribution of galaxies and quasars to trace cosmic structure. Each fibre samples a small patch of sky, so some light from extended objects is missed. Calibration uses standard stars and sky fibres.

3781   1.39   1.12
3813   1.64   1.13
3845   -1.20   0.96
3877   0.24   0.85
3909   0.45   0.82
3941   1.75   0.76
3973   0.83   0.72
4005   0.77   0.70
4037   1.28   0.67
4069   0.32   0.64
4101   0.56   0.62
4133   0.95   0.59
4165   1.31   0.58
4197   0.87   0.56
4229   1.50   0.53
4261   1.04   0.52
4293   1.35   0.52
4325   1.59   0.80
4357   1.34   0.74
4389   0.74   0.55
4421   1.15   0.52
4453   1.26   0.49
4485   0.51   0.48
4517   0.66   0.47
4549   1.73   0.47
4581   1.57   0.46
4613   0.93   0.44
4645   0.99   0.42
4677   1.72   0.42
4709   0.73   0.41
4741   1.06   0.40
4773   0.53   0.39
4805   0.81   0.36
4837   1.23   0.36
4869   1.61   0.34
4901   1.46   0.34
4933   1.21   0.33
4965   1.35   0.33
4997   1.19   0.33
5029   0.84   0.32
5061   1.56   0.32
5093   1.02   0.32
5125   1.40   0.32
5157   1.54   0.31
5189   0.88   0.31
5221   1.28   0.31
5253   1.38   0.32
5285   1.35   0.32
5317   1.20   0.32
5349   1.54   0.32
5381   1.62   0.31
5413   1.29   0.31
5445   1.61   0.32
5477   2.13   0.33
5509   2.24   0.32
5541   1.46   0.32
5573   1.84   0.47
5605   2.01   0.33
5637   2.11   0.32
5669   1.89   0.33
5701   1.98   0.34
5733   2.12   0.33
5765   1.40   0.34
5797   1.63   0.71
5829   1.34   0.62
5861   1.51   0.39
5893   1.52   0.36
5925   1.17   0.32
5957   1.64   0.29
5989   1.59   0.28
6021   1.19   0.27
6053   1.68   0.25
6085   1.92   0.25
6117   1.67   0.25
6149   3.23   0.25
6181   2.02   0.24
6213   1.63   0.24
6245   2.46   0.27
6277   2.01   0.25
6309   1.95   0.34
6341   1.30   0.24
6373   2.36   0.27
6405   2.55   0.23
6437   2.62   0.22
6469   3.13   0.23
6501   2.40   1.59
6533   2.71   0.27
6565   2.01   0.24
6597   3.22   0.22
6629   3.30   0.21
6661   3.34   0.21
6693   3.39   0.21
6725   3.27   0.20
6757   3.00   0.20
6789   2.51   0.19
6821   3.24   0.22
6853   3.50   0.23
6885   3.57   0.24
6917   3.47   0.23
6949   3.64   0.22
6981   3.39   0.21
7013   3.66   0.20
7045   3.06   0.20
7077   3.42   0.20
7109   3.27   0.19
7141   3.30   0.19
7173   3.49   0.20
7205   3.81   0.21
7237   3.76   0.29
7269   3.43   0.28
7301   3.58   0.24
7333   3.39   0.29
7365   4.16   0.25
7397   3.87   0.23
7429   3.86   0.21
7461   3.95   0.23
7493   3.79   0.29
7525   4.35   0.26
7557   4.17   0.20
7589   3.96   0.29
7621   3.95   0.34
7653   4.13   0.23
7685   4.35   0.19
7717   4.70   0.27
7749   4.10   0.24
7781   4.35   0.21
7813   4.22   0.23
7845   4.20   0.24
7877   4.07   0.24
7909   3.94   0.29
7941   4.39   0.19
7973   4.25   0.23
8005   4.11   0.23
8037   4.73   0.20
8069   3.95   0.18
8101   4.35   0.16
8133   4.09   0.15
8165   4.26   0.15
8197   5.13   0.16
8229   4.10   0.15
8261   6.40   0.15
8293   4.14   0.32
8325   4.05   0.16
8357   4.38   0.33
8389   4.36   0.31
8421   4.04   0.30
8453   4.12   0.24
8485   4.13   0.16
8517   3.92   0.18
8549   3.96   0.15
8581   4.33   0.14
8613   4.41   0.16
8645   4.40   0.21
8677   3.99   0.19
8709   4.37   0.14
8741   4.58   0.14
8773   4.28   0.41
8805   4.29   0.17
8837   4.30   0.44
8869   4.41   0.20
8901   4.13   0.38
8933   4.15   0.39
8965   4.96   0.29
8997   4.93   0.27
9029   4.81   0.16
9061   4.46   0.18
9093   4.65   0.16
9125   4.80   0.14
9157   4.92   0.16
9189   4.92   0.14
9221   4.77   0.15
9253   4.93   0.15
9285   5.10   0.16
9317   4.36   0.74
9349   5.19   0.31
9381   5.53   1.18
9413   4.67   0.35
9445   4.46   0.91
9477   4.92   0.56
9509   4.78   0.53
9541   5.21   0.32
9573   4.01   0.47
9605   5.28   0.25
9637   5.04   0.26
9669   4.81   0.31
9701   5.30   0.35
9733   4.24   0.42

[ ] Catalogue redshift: 0.65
